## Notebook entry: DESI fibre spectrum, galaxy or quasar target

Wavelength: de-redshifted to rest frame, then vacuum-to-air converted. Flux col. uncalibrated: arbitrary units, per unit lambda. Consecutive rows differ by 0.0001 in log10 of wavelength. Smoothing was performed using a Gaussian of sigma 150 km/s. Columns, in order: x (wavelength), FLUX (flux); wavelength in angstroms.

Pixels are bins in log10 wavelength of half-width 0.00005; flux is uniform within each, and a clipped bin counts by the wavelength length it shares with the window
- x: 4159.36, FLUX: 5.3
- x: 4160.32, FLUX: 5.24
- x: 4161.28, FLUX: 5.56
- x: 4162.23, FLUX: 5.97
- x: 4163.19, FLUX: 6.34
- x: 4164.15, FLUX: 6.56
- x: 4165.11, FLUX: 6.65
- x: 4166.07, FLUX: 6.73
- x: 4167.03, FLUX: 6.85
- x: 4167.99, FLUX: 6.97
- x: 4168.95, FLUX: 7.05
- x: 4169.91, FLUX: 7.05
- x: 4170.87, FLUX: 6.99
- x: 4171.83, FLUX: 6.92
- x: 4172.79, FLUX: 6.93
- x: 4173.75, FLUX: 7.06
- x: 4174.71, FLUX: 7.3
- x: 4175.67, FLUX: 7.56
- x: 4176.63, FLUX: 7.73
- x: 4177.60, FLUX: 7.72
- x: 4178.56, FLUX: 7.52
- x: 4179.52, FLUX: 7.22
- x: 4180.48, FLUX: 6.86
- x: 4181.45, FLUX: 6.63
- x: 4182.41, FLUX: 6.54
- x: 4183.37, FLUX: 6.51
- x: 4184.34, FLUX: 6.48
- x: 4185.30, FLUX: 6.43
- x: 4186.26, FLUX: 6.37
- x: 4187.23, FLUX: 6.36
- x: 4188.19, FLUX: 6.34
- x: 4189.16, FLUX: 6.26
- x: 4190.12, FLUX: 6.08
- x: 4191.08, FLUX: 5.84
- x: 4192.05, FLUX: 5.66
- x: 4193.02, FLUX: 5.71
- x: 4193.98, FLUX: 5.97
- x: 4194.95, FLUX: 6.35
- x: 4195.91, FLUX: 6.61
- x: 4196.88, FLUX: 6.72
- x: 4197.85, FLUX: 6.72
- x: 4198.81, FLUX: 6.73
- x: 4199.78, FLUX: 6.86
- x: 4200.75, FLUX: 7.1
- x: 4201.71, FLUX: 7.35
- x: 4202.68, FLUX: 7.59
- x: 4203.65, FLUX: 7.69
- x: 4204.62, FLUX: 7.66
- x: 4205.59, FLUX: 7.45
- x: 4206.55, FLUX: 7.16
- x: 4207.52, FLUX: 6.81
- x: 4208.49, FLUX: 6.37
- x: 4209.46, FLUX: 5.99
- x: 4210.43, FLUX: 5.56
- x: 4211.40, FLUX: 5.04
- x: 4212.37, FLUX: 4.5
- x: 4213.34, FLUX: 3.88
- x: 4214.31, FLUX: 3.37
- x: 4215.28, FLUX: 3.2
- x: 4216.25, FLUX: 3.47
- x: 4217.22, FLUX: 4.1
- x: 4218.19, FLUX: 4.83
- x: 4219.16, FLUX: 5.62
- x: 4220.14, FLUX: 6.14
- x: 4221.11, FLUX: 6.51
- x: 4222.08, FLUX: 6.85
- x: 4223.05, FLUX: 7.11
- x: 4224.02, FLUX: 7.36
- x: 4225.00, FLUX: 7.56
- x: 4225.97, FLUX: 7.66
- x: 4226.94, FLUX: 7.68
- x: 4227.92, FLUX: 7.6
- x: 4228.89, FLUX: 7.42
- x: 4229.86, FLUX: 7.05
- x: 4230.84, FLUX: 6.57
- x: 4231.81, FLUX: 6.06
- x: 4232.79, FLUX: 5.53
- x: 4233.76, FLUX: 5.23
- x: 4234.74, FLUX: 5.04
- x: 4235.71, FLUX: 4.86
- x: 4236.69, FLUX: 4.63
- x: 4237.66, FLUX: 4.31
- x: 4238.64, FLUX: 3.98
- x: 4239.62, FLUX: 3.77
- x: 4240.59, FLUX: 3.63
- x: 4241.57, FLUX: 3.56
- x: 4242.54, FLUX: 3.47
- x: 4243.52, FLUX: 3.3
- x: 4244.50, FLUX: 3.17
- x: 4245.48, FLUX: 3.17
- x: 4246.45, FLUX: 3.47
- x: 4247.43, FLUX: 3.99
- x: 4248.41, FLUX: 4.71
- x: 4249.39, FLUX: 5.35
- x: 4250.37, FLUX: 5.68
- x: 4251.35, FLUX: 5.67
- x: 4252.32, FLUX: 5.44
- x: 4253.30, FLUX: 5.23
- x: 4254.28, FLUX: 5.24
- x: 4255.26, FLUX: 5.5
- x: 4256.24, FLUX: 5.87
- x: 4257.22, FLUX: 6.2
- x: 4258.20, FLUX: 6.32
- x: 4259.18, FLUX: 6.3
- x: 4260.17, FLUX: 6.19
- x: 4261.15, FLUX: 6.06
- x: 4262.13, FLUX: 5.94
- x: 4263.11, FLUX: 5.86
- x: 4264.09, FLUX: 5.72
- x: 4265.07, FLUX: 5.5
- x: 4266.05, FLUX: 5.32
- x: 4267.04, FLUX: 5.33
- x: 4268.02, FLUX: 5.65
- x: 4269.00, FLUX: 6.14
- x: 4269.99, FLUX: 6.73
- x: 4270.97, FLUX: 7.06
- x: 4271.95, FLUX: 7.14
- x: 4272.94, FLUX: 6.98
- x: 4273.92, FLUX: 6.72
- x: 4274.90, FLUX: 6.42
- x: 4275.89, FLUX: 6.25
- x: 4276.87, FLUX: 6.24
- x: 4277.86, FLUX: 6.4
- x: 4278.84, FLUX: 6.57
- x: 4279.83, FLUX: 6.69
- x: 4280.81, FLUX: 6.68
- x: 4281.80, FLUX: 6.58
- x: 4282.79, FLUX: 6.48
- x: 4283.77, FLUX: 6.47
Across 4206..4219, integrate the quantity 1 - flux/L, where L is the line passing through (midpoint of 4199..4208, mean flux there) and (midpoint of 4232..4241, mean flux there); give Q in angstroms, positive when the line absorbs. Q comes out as 3.2 angstroms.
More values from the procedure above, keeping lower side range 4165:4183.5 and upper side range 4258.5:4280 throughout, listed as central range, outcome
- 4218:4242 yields 2.56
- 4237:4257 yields 6.12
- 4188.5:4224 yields 3.88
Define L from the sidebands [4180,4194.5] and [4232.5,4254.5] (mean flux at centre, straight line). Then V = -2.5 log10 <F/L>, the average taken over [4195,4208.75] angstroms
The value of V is -0.215 mag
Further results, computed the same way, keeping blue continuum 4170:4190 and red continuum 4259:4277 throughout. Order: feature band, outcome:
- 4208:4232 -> 0.11 mag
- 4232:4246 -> 0.47 mag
